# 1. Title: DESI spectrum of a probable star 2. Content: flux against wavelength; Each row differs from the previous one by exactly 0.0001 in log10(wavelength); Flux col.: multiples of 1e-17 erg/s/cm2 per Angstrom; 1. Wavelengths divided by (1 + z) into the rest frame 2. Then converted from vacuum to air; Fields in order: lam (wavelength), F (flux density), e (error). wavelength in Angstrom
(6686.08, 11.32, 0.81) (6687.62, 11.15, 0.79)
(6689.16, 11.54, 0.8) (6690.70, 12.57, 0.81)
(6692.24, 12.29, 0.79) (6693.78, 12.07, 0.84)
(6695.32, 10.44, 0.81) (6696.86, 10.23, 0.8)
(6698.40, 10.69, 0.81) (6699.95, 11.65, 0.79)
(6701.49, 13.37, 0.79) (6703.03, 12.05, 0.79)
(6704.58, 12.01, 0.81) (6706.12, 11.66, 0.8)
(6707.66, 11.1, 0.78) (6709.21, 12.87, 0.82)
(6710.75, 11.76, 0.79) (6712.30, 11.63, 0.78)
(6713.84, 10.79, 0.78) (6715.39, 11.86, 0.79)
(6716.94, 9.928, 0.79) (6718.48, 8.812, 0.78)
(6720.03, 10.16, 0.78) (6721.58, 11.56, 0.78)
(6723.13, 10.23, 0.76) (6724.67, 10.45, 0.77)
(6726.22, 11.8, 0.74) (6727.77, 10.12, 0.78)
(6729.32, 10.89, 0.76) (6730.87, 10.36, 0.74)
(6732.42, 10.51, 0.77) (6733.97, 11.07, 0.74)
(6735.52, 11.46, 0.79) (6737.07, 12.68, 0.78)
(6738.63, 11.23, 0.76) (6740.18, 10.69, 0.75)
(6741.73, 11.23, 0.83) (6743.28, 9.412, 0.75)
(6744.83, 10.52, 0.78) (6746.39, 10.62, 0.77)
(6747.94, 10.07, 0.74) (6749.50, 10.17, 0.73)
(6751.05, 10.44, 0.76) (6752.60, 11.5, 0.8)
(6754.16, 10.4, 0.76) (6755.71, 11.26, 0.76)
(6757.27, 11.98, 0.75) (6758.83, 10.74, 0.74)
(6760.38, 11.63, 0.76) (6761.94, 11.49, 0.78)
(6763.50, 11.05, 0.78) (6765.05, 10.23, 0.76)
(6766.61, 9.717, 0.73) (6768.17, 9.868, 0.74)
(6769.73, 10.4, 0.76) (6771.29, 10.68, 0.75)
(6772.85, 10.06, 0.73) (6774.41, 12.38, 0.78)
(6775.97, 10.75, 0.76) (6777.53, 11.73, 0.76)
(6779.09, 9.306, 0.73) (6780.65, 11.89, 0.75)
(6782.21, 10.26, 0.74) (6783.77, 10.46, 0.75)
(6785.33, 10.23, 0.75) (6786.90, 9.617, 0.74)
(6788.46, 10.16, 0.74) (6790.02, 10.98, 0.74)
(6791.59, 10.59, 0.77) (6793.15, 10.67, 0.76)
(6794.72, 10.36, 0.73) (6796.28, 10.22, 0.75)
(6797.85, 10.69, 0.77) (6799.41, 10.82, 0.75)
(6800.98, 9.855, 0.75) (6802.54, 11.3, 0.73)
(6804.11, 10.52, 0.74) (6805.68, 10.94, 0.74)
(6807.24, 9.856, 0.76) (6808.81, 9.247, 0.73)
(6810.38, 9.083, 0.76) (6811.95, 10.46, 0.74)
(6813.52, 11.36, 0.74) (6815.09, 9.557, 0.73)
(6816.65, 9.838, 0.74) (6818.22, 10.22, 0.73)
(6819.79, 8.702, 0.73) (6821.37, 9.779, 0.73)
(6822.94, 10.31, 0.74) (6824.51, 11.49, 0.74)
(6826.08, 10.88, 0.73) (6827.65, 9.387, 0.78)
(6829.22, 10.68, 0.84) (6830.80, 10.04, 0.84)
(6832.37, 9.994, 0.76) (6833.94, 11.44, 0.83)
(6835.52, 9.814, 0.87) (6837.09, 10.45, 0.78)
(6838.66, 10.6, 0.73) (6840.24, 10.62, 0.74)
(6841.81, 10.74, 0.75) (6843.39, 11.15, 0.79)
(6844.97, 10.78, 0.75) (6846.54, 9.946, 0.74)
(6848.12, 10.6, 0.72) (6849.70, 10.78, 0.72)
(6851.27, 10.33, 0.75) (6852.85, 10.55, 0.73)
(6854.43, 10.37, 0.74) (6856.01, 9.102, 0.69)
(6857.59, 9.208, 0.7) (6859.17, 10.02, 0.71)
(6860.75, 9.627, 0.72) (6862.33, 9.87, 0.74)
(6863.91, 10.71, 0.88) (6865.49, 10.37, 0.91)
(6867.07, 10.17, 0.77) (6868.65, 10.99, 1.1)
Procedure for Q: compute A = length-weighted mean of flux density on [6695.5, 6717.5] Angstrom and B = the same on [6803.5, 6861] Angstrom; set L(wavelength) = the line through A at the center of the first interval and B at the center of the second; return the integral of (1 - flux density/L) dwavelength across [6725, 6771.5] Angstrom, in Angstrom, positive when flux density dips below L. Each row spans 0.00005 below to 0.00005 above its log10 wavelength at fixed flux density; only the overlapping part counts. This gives 1.2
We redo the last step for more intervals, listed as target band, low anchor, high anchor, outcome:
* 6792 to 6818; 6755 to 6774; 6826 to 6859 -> 0.62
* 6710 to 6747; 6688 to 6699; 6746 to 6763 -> 1.06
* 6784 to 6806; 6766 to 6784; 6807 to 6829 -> -0.28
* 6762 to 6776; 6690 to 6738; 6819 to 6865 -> 0.29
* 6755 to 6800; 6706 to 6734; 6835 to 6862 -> -0.31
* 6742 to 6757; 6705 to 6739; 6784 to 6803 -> 0.35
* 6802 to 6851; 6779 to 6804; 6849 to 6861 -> -0.53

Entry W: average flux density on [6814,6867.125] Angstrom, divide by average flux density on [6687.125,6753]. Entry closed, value 0.9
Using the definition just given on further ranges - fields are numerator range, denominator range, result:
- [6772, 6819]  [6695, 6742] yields 0.94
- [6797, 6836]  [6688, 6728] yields 0.91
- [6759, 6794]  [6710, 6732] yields 0.99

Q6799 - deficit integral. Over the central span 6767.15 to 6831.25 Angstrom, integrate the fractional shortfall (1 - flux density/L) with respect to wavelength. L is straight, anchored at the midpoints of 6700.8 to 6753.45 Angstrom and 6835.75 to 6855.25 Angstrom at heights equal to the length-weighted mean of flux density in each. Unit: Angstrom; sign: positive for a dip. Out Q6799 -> 2.1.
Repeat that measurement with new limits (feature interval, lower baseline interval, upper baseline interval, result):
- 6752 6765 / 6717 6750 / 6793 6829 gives -0.8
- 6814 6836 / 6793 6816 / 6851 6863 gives -0.1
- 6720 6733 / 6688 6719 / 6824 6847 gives 0.7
